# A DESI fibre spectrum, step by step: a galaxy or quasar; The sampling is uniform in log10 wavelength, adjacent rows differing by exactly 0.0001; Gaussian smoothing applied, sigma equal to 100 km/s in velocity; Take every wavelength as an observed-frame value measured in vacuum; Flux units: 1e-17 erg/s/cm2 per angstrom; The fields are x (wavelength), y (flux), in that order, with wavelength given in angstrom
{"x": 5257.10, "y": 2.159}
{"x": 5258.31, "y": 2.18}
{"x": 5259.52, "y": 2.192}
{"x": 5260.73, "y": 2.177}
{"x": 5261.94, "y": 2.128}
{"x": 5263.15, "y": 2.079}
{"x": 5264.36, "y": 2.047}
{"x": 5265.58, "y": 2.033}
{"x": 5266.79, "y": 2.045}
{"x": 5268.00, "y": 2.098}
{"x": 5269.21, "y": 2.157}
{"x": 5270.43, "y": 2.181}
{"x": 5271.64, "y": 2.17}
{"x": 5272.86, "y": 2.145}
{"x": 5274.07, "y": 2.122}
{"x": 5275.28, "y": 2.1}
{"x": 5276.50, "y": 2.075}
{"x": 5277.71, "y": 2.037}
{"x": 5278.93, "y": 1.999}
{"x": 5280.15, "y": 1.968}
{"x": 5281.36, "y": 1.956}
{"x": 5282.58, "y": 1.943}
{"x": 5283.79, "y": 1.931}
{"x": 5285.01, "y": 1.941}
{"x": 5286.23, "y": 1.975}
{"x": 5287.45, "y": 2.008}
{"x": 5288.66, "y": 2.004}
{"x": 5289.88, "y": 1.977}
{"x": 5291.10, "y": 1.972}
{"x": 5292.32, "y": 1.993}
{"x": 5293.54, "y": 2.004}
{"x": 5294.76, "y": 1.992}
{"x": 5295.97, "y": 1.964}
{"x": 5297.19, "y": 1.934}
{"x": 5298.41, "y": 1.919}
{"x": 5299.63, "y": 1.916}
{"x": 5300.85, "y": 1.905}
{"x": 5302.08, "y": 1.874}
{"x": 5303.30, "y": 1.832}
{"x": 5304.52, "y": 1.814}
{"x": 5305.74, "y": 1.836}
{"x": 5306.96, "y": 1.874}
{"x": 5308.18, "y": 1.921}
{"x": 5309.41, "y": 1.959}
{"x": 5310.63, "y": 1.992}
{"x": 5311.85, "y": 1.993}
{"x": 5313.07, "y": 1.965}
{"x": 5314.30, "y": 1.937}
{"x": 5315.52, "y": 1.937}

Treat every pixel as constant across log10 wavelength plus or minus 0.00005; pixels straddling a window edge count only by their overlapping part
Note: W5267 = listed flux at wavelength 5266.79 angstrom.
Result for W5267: 2.045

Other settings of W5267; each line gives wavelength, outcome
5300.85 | 1.905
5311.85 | 1.993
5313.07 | 1.965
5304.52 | 1.814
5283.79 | 1.931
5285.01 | 1.941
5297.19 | 1.934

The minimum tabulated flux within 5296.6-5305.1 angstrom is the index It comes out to 1.814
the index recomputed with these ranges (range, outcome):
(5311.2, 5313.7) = 1.965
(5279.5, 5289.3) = 1.931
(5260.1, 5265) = 2.047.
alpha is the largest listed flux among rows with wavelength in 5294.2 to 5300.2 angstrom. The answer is 1.992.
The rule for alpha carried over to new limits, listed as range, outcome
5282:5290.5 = 2.008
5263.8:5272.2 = 2.181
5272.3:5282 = 2.145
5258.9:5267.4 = 2.192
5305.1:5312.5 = 1.993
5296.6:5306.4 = 1.934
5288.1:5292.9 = 2.004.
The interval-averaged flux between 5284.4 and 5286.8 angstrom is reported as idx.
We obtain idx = 1.95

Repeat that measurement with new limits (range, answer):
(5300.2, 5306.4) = 1.85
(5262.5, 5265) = 2.06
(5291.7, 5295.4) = 2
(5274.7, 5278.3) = 2.07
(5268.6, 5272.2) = 2.17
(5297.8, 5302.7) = 1.9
